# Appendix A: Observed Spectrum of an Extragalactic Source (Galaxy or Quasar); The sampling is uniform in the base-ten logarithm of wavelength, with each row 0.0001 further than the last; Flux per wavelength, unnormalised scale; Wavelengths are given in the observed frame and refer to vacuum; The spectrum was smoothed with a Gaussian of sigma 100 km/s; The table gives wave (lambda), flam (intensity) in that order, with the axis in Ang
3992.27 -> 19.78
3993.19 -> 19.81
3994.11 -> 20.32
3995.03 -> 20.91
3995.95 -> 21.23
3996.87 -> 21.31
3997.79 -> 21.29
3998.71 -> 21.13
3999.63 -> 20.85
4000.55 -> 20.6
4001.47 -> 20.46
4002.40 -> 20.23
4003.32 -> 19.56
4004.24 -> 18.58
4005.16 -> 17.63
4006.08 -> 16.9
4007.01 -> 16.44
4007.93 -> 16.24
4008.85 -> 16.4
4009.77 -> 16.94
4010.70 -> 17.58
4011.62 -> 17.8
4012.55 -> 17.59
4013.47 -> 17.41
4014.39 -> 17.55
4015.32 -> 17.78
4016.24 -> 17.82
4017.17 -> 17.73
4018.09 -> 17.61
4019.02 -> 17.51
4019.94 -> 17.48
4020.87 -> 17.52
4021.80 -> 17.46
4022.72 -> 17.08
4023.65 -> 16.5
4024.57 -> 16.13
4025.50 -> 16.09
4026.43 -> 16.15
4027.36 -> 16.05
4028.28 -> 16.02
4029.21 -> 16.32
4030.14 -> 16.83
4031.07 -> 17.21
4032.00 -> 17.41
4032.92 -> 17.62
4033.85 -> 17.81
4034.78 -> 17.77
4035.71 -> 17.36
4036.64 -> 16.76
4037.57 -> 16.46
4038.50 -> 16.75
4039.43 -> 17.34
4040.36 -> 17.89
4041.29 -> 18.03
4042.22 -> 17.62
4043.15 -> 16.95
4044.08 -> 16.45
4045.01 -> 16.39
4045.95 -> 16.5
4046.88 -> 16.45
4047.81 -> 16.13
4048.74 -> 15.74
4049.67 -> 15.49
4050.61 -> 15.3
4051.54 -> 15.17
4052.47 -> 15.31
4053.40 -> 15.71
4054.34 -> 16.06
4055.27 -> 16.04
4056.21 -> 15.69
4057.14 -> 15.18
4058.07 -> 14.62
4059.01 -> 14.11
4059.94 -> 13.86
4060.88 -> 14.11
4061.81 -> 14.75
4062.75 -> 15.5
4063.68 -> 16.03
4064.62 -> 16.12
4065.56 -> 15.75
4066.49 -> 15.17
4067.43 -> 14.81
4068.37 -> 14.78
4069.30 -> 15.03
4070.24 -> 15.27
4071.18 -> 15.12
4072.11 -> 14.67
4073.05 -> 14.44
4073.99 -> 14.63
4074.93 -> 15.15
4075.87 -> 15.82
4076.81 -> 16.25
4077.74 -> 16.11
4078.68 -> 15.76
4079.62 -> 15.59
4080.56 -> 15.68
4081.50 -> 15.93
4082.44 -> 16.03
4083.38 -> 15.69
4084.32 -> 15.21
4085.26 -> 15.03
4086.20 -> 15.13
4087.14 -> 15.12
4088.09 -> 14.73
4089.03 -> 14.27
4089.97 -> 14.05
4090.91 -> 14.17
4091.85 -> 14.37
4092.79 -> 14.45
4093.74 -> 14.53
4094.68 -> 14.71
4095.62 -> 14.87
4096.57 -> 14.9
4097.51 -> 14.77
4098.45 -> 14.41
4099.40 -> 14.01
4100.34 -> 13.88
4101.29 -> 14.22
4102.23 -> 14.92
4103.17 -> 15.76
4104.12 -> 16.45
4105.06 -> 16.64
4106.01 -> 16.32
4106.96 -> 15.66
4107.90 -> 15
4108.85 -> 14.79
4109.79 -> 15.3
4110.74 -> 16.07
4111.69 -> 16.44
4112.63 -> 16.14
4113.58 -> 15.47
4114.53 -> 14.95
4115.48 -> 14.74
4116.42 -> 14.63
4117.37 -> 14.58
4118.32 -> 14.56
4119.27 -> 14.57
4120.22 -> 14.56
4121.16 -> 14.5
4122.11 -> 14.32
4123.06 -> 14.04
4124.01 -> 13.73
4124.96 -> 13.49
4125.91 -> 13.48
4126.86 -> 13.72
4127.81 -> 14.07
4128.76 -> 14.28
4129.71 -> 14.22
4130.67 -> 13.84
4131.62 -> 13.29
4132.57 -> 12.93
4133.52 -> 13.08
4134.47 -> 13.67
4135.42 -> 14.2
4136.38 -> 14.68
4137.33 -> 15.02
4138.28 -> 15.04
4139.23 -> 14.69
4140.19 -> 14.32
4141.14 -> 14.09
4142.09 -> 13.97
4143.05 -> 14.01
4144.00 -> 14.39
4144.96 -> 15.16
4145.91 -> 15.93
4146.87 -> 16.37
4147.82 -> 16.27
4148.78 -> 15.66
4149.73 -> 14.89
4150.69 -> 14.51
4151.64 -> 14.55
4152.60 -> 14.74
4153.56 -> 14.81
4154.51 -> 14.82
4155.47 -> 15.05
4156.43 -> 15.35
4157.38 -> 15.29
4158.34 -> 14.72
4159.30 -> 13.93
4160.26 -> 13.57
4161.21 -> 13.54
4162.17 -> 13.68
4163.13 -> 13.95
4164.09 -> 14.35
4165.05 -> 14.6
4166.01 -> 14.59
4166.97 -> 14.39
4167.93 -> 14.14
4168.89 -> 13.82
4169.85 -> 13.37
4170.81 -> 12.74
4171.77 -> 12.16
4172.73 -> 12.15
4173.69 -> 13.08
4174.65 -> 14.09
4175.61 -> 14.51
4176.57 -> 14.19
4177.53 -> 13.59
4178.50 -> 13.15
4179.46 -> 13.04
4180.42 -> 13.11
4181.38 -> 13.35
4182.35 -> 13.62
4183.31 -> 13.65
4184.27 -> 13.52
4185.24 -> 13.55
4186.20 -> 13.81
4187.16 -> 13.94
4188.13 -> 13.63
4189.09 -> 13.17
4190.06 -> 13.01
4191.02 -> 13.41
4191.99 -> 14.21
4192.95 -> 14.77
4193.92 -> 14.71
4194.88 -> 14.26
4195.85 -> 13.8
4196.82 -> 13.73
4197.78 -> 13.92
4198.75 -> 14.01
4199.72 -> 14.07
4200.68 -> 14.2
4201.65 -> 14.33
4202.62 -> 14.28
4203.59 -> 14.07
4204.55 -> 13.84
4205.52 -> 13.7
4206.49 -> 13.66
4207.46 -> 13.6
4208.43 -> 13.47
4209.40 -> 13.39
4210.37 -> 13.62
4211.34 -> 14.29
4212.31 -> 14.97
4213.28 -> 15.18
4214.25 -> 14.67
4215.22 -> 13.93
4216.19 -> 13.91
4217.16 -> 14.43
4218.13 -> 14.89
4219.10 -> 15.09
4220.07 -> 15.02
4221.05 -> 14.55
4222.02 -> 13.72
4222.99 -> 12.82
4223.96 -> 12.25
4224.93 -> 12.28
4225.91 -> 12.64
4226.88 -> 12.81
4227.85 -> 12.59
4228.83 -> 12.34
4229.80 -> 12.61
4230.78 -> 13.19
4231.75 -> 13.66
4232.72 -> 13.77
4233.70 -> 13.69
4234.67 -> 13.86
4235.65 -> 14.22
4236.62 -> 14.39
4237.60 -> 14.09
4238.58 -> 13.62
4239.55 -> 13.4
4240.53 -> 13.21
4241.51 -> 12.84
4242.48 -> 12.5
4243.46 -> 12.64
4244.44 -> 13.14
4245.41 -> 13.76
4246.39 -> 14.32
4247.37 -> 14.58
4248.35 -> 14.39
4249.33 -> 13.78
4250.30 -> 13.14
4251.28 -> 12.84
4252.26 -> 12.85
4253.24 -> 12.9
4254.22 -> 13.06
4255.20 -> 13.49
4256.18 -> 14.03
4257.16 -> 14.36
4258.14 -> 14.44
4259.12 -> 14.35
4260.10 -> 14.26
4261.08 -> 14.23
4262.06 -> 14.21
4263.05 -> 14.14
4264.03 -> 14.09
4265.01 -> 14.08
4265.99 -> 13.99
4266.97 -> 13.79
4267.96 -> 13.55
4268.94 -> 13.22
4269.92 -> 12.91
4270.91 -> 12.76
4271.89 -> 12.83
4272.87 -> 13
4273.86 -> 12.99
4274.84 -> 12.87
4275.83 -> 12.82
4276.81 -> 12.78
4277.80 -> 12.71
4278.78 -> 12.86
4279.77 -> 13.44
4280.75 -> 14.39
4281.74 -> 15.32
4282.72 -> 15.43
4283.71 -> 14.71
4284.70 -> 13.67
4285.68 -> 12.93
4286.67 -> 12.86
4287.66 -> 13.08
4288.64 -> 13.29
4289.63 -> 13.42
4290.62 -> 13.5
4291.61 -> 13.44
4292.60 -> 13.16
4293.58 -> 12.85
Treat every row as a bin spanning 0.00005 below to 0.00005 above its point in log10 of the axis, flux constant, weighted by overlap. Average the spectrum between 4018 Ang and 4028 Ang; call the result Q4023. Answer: 16.8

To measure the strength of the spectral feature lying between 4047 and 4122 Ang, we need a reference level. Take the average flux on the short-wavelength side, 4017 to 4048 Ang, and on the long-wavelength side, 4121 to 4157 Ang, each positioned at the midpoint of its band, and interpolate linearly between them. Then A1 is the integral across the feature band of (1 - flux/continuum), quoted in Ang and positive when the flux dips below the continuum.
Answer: 2.7 Ang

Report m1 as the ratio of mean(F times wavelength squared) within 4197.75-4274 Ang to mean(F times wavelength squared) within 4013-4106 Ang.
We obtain 0.94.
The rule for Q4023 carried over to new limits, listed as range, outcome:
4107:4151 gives 14.6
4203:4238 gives 13.8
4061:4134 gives 14.9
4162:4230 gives 13.8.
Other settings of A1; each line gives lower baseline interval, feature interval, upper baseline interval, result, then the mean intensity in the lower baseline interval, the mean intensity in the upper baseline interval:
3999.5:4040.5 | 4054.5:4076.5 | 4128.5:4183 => 1.70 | 17.5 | 14.2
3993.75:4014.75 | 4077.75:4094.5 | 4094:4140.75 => 0.81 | 18.9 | 14.6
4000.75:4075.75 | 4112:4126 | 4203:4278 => 0.72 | 16.5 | 13.6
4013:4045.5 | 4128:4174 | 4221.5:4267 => 2.40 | 17.1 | 13.5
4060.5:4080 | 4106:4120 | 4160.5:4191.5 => -0.60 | 15.3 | 13.6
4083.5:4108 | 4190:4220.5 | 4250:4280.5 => -0.39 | 14.9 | 13.5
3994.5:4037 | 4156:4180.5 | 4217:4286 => 2.11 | 17.9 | 13.6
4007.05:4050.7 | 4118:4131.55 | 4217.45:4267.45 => 1.23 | 17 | 13.6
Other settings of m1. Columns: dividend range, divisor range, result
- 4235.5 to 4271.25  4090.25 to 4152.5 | 0.99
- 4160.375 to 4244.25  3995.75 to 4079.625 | 0.89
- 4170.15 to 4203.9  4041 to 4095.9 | 0.94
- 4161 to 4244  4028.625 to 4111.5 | 0.94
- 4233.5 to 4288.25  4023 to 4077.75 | 0.94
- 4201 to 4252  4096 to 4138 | 0.99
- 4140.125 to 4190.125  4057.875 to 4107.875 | 0.97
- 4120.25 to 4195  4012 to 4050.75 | 0.88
